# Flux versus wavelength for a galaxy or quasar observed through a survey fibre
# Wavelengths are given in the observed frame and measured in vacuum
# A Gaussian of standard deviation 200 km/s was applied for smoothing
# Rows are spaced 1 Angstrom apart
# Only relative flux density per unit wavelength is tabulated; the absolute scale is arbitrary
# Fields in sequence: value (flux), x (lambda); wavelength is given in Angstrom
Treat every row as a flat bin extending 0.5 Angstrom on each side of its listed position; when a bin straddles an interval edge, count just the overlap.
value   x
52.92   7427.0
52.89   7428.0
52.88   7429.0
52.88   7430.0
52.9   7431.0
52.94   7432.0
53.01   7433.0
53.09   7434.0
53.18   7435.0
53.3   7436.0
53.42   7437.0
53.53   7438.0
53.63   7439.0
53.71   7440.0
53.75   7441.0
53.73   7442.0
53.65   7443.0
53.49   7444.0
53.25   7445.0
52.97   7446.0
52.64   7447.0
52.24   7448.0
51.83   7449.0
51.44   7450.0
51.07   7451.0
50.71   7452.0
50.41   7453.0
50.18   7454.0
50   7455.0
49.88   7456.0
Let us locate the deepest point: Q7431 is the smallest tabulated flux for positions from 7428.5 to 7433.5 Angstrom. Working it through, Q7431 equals 52.88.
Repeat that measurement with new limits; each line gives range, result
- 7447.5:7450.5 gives 51.44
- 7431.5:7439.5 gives 52.94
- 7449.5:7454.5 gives 50.18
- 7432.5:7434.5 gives 53.01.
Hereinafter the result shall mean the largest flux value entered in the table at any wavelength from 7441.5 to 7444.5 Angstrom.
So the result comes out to 53.73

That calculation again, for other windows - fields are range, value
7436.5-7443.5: 53.75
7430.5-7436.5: 53.3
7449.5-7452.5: 51.44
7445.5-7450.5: 52.97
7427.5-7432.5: 52.94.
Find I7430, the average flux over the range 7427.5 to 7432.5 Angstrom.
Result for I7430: 52.9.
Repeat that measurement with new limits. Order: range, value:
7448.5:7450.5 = 51.6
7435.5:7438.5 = 53.4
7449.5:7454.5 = 50.8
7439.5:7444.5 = 53.7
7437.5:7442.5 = 53.7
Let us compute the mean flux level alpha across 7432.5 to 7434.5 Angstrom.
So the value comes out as 53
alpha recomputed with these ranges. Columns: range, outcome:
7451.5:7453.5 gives 50.6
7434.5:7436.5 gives 53.2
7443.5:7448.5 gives 52.9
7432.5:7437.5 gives 53.2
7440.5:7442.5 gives 53.7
